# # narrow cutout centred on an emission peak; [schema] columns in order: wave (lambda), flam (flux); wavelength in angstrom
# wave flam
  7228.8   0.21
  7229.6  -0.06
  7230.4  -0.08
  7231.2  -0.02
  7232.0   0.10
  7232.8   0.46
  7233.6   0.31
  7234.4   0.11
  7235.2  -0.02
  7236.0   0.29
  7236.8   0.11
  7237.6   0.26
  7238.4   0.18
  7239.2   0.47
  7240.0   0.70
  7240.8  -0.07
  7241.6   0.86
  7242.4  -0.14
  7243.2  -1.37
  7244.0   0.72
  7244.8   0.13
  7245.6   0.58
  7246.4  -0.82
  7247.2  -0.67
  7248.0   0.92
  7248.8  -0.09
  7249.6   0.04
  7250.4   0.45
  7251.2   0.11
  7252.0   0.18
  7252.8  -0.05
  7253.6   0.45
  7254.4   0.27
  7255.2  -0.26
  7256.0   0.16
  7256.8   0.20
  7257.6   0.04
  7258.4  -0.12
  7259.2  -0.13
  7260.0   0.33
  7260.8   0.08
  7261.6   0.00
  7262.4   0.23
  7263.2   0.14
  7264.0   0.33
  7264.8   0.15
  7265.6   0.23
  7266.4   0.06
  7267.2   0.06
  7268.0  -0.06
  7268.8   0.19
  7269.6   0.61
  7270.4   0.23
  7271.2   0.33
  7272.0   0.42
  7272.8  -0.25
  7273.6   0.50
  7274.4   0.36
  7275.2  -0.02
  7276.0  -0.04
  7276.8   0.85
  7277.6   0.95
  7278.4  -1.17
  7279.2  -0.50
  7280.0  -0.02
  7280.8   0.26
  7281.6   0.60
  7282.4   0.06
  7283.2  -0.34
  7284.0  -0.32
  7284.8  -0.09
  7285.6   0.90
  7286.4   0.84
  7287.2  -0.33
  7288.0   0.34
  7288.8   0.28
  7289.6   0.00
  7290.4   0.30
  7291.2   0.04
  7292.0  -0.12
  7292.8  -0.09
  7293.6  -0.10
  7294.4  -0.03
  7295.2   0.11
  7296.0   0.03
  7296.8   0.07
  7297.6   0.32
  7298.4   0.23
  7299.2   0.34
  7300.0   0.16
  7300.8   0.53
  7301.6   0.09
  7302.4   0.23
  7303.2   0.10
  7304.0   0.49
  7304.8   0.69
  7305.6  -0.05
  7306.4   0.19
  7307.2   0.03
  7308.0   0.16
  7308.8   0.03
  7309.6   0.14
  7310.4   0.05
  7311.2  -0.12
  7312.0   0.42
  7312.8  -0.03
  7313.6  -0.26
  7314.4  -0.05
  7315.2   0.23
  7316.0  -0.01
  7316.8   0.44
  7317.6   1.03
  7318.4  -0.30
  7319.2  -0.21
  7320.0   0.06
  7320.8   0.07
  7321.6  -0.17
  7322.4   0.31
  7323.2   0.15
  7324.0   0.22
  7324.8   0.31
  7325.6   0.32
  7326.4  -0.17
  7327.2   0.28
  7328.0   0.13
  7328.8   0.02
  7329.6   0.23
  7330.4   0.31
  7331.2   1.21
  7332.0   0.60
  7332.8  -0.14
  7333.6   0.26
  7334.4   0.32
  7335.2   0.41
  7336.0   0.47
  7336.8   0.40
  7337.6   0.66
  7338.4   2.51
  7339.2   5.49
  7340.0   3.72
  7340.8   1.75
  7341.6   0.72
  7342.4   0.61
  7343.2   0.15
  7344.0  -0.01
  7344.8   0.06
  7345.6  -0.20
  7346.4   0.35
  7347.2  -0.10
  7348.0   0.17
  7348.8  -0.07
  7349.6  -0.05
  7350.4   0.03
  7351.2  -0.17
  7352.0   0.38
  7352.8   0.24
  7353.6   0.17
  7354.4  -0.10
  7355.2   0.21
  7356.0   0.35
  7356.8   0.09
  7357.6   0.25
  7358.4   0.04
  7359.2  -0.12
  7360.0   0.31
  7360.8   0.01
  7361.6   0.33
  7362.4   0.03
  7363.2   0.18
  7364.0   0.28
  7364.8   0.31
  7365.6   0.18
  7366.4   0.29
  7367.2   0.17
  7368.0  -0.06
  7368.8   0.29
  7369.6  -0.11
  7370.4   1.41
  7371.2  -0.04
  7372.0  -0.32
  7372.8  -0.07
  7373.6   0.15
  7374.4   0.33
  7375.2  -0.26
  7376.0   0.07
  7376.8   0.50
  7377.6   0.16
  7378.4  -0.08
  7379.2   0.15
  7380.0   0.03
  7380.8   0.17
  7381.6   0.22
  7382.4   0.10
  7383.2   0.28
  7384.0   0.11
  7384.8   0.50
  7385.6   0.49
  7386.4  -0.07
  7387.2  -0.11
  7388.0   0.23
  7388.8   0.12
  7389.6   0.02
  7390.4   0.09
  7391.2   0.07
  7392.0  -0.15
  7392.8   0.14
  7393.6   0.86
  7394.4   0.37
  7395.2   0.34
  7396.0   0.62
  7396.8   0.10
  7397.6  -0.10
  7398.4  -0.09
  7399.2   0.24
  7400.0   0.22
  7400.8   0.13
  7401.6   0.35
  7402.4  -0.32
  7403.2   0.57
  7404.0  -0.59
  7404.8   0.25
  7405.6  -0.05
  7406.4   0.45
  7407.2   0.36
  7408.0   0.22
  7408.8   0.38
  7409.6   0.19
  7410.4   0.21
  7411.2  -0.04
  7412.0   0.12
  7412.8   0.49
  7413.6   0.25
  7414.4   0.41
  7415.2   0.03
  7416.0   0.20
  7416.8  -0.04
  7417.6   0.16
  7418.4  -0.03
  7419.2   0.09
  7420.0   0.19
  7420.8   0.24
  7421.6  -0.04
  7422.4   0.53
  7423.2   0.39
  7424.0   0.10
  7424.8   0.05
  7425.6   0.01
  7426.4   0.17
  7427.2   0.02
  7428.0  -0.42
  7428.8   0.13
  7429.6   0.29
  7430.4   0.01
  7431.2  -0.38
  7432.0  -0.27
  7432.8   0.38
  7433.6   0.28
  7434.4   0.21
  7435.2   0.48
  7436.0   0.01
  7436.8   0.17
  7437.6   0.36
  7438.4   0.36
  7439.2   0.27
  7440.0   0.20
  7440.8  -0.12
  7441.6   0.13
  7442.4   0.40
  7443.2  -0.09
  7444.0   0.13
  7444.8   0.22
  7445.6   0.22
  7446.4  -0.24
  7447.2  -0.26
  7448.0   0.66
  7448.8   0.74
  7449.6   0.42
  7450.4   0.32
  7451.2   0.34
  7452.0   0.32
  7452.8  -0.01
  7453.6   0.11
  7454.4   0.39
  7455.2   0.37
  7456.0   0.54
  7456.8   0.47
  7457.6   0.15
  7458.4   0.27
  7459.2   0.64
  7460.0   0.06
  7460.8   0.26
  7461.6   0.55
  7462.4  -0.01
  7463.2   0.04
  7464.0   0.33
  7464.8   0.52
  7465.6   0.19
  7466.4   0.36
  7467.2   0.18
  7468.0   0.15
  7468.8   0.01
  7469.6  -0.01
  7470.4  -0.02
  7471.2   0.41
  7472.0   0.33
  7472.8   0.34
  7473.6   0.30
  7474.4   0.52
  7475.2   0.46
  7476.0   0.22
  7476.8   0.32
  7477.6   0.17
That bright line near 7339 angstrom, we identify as H-alpha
